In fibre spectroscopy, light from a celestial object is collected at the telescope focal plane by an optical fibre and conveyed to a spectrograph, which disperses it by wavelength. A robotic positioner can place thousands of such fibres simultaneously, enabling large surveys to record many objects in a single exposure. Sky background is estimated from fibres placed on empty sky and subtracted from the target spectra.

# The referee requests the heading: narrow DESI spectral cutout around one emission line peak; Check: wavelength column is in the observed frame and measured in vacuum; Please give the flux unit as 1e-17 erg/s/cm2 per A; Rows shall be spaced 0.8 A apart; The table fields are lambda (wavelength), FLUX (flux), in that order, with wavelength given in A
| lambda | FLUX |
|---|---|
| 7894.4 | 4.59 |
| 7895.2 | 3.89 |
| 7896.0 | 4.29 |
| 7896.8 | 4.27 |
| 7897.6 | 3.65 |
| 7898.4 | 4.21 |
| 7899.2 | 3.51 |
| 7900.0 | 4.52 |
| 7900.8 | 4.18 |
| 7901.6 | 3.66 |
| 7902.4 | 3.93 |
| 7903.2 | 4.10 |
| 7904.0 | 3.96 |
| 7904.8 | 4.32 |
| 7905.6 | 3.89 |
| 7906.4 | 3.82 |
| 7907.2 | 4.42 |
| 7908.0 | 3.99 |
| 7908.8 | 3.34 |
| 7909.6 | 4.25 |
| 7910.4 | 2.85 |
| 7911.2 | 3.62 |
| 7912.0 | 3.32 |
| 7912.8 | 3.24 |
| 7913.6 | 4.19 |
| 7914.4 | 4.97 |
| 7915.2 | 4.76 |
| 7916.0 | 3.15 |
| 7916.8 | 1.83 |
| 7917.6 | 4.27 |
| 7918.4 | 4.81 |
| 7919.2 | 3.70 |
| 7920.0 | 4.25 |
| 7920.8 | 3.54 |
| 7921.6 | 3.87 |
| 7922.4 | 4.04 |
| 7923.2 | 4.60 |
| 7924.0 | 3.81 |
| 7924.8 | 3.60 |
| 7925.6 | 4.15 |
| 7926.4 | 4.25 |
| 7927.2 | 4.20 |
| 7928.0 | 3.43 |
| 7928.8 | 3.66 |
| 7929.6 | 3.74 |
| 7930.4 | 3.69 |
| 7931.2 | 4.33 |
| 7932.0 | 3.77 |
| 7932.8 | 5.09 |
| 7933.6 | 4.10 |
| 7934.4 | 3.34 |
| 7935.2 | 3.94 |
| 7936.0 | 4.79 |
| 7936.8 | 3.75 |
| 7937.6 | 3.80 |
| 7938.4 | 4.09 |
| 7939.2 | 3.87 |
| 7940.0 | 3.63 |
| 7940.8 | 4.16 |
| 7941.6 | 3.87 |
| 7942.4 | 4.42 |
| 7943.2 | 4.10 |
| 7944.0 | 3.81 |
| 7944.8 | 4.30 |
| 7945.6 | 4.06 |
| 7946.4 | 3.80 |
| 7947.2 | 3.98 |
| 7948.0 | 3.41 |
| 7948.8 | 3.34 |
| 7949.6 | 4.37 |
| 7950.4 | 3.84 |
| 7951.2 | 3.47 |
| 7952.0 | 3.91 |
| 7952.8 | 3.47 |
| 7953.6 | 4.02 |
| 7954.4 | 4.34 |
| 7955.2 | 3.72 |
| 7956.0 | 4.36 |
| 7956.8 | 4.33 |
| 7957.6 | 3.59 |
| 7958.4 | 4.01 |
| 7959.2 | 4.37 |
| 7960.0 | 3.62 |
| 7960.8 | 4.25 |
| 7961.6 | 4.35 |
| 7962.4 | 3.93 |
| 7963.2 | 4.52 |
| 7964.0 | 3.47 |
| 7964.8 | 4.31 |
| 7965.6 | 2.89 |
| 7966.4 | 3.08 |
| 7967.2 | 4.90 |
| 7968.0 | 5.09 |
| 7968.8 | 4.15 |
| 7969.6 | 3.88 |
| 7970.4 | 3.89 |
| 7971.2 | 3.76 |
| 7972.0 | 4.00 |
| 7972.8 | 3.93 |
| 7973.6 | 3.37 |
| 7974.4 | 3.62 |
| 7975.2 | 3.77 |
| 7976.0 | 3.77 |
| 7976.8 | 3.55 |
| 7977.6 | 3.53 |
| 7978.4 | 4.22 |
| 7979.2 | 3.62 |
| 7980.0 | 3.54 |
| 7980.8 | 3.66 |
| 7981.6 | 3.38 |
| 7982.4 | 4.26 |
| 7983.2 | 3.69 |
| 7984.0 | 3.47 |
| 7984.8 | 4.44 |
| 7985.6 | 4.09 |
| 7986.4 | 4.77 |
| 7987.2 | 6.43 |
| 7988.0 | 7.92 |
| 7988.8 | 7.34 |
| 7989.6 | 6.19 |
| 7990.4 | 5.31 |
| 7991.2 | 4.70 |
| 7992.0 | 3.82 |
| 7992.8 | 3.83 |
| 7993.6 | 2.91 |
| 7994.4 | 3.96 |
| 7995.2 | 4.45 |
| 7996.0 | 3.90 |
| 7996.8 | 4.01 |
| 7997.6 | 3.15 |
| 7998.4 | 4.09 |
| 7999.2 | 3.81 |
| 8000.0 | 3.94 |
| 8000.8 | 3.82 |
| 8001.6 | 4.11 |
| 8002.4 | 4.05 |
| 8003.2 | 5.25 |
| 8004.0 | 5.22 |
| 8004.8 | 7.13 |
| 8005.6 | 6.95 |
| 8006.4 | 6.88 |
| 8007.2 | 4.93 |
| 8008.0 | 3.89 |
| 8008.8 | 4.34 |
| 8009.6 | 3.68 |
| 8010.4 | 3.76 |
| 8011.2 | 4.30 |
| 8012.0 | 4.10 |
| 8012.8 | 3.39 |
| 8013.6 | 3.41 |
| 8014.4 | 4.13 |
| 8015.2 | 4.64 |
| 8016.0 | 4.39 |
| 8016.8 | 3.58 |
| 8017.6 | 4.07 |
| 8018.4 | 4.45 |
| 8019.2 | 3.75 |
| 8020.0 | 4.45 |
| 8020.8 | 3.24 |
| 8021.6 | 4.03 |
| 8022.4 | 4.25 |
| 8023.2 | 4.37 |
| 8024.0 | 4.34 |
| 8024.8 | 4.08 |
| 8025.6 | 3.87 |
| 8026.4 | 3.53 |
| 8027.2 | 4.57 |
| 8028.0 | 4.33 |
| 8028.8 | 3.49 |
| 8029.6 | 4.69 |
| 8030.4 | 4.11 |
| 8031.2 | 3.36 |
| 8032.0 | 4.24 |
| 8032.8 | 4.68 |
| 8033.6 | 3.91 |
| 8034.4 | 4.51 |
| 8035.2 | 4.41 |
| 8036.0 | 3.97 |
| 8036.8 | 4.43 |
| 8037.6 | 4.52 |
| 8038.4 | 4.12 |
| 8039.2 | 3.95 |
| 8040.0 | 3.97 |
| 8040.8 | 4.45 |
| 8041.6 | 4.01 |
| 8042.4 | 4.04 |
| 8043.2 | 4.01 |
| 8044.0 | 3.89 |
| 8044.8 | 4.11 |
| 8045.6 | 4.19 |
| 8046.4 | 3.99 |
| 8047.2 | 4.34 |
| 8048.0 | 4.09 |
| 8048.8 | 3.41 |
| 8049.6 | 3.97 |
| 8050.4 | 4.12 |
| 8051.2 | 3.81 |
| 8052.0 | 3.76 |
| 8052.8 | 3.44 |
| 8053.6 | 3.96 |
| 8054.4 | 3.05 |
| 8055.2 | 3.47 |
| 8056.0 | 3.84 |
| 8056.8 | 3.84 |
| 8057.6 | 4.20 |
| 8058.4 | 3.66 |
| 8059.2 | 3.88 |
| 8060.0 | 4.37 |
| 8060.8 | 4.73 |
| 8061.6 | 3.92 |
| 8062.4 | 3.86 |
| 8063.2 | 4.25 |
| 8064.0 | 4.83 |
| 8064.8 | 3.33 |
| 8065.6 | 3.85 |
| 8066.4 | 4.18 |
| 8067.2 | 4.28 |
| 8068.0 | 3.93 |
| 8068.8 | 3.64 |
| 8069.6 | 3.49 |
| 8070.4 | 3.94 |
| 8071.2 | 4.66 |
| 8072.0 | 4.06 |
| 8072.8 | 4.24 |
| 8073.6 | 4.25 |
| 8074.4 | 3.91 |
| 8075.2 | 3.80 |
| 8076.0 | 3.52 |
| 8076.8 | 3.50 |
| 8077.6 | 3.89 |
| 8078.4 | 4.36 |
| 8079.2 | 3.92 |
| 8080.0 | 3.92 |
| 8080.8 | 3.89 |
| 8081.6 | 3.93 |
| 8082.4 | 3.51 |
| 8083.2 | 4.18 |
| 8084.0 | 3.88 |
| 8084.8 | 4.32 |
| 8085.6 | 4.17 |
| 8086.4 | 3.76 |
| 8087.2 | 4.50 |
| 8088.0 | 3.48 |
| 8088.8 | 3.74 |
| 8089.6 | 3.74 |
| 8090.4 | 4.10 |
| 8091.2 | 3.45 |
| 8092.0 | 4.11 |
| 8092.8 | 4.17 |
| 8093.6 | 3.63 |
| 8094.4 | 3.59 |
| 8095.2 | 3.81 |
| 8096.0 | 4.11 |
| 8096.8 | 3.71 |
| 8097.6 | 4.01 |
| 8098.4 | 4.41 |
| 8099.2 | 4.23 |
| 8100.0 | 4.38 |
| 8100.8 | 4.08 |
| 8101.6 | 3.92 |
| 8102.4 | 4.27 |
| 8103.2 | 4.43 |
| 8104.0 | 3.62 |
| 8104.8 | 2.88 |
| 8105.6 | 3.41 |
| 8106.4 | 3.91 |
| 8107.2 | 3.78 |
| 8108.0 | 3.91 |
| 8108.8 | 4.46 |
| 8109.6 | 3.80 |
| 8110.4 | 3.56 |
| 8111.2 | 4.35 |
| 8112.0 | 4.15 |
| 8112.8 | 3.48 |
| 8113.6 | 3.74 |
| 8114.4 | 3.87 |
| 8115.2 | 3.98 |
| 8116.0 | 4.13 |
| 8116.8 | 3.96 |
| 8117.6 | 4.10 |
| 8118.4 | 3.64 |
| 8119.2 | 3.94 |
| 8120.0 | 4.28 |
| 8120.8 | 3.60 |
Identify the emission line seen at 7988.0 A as [S II]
